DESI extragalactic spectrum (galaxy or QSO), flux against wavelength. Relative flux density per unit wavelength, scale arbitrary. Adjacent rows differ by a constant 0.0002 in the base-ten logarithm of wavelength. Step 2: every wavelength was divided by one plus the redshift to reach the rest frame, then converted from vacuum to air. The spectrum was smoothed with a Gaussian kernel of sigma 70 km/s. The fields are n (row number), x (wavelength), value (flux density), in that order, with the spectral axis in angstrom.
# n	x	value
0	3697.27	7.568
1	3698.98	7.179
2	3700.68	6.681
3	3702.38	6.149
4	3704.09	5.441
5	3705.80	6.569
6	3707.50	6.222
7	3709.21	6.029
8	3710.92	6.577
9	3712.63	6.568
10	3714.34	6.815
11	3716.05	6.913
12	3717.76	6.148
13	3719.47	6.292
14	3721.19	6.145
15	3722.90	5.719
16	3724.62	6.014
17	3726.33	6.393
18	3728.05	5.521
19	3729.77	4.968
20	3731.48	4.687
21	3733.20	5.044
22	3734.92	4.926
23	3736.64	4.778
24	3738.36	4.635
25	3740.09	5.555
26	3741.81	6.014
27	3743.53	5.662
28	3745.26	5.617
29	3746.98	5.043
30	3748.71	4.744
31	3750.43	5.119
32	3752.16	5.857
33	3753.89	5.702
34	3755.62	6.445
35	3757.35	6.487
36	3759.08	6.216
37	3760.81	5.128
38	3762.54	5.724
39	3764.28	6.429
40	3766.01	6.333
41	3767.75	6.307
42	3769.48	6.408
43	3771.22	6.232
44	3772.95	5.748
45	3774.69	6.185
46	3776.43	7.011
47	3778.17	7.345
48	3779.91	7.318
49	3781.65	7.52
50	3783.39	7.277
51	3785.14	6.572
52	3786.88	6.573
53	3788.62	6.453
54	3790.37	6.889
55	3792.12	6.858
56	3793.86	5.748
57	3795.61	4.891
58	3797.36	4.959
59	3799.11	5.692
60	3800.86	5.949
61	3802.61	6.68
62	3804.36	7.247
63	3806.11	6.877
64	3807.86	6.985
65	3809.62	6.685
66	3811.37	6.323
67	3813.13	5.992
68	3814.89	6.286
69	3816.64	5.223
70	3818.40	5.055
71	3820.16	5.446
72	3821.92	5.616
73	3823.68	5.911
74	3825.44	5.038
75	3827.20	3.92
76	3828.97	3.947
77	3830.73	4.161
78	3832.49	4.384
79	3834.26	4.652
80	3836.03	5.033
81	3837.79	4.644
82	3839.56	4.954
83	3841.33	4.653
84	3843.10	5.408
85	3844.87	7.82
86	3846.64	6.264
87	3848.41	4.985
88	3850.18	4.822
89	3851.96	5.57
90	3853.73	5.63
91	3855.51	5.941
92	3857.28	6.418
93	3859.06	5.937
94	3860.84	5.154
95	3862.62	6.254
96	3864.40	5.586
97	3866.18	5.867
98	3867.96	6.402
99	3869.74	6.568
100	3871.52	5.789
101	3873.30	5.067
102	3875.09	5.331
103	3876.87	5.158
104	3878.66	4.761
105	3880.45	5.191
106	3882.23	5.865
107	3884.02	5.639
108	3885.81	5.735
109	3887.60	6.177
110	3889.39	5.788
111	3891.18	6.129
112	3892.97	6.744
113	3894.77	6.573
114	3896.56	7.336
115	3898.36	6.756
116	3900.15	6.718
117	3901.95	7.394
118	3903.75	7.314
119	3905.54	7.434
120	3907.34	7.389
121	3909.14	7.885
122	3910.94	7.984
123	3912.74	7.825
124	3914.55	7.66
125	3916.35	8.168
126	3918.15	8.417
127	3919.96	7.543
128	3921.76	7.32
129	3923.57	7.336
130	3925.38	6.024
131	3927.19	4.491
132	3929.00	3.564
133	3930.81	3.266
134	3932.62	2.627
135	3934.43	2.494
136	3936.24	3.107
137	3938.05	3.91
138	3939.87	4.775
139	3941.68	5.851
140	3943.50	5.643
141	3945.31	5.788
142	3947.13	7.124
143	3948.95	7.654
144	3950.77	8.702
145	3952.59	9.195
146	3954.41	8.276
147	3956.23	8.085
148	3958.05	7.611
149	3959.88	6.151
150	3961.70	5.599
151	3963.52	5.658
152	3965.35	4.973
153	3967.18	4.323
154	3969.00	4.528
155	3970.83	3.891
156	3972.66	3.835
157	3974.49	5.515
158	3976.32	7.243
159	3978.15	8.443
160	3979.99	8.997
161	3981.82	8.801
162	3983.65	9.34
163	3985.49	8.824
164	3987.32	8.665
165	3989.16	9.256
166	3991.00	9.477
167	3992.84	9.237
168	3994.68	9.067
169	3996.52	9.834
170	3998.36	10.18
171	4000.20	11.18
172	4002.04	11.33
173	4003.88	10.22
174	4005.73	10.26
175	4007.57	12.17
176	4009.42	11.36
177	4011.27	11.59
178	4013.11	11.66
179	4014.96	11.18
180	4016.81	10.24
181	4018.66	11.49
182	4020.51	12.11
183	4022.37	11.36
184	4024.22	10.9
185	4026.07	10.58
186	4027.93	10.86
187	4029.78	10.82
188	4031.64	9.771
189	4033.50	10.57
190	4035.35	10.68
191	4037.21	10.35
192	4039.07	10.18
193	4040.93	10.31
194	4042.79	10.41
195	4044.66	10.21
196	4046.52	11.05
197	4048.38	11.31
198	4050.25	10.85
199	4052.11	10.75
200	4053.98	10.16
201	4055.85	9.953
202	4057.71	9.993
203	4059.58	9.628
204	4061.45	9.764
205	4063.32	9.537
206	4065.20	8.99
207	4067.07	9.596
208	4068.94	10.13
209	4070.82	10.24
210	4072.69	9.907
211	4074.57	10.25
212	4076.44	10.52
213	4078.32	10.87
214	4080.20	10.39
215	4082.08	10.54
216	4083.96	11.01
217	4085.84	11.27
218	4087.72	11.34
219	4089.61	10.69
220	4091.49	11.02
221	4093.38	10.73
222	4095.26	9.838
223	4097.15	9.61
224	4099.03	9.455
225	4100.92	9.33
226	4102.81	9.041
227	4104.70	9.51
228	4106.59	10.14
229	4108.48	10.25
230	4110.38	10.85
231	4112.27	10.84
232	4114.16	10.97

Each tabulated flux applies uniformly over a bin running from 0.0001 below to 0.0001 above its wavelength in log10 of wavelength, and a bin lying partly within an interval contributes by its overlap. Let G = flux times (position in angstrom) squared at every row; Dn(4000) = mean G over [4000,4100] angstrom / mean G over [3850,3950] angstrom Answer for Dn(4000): 1.9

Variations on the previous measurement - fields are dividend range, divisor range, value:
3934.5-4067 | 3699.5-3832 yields 1.69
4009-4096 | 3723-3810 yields 2.03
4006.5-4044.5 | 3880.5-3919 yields 1.67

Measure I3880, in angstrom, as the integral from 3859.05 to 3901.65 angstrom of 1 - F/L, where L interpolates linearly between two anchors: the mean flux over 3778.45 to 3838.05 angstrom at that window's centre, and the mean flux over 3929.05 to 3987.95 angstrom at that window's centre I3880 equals 0.4 angstrom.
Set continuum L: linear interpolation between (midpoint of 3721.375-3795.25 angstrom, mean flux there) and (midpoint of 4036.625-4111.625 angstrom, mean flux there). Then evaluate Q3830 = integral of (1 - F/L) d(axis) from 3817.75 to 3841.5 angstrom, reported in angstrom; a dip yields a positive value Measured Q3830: 7.3 angstrom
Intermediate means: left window 5.98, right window 10.3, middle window 4.82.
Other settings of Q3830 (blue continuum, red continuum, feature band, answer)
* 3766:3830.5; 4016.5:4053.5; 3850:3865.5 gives 3.28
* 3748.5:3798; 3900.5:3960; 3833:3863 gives 4.02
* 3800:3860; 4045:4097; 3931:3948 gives 7.12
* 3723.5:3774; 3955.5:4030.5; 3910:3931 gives 3.19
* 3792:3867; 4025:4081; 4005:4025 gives -3.84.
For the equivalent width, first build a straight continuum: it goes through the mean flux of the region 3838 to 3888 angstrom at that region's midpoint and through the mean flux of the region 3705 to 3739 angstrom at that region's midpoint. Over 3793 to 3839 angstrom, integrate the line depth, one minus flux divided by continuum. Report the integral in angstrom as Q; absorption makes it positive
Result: 1.7 angstrom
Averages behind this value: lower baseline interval 5.85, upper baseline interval 5.66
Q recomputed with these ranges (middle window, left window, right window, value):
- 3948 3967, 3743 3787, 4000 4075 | 4.5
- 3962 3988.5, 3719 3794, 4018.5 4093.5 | 7.6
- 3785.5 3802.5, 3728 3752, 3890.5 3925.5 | -0.5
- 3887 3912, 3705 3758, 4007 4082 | 4.1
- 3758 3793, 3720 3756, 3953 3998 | -4.7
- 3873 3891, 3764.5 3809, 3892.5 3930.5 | 3.6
